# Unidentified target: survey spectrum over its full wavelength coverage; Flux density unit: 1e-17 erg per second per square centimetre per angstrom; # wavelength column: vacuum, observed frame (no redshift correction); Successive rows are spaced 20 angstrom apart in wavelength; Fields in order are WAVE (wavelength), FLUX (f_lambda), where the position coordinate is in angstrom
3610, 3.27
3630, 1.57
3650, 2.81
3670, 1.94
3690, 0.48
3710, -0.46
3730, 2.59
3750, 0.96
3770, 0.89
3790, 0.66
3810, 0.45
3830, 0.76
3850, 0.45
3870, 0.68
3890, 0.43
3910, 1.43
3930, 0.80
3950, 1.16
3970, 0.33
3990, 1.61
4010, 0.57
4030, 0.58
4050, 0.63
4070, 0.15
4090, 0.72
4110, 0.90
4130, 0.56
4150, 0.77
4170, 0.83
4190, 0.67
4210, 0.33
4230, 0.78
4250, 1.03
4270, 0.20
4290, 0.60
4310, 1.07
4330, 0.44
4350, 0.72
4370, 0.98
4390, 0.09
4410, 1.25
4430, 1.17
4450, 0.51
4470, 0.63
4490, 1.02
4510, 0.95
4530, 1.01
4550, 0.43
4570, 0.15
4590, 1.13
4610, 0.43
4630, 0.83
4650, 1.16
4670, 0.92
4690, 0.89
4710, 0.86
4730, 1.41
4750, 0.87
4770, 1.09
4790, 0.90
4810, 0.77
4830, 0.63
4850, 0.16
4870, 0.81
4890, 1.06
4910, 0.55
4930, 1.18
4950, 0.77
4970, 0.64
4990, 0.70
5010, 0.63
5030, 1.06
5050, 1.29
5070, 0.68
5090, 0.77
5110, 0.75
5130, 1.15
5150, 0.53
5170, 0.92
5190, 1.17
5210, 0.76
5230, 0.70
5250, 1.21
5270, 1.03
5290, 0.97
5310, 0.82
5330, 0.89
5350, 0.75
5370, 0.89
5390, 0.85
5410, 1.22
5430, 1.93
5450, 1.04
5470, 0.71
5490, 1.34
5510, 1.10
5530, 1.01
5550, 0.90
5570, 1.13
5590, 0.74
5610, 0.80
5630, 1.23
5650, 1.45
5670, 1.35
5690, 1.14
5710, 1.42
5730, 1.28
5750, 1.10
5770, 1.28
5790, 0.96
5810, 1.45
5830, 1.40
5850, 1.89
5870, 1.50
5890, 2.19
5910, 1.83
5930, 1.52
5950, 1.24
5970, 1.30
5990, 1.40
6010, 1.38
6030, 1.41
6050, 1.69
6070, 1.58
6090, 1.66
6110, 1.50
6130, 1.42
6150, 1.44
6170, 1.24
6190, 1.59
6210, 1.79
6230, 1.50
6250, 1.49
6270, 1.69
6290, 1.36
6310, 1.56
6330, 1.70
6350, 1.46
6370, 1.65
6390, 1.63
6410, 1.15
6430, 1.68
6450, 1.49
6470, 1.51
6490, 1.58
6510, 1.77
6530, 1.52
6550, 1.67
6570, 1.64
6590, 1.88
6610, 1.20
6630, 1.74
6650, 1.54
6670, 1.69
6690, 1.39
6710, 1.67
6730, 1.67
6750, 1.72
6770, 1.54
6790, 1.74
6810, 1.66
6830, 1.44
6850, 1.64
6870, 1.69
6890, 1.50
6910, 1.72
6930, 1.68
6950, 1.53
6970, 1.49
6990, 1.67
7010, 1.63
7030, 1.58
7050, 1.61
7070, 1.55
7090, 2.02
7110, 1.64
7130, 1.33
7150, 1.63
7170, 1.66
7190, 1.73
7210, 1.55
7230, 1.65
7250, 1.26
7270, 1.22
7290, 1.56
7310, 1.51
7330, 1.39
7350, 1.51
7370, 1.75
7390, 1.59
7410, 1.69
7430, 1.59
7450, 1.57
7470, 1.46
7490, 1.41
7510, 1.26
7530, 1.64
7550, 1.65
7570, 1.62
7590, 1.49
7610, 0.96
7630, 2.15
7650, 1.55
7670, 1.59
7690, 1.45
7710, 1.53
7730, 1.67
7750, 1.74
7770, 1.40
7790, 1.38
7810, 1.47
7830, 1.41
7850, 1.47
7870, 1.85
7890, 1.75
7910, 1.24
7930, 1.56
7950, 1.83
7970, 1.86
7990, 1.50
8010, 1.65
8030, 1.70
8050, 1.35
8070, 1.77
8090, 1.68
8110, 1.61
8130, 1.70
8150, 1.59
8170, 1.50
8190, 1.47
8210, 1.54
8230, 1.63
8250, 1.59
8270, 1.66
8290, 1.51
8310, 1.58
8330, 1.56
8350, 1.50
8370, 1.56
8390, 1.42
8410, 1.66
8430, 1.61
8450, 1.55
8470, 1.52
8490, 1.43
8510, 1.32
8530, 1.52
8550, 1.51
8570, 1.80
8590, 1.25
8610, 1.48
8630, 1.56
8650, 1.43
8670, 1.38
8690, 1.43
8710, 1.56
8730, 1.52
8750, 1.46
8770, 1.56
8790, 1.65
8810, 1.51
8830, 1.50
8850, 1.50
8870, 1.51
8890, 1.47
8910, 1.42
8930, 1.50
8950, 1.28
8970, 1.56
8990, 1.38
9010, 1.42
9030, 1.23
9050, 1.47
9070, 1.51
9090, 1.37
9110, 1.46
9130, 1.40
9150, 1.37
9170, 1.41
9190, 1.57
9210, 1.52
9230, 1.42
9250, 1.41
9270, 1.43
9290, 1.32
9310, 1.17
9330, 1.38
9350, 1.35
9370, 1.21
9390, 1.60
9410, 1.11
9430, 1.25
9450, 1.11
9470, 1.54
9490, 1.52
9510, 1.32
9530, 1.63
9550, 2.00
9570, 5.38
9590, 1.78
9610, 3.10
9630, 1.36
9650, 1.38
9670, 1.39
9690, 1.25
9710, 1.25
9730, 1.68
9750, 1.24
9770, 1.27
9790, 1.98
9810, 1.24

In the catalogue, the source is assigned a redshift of 0.458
